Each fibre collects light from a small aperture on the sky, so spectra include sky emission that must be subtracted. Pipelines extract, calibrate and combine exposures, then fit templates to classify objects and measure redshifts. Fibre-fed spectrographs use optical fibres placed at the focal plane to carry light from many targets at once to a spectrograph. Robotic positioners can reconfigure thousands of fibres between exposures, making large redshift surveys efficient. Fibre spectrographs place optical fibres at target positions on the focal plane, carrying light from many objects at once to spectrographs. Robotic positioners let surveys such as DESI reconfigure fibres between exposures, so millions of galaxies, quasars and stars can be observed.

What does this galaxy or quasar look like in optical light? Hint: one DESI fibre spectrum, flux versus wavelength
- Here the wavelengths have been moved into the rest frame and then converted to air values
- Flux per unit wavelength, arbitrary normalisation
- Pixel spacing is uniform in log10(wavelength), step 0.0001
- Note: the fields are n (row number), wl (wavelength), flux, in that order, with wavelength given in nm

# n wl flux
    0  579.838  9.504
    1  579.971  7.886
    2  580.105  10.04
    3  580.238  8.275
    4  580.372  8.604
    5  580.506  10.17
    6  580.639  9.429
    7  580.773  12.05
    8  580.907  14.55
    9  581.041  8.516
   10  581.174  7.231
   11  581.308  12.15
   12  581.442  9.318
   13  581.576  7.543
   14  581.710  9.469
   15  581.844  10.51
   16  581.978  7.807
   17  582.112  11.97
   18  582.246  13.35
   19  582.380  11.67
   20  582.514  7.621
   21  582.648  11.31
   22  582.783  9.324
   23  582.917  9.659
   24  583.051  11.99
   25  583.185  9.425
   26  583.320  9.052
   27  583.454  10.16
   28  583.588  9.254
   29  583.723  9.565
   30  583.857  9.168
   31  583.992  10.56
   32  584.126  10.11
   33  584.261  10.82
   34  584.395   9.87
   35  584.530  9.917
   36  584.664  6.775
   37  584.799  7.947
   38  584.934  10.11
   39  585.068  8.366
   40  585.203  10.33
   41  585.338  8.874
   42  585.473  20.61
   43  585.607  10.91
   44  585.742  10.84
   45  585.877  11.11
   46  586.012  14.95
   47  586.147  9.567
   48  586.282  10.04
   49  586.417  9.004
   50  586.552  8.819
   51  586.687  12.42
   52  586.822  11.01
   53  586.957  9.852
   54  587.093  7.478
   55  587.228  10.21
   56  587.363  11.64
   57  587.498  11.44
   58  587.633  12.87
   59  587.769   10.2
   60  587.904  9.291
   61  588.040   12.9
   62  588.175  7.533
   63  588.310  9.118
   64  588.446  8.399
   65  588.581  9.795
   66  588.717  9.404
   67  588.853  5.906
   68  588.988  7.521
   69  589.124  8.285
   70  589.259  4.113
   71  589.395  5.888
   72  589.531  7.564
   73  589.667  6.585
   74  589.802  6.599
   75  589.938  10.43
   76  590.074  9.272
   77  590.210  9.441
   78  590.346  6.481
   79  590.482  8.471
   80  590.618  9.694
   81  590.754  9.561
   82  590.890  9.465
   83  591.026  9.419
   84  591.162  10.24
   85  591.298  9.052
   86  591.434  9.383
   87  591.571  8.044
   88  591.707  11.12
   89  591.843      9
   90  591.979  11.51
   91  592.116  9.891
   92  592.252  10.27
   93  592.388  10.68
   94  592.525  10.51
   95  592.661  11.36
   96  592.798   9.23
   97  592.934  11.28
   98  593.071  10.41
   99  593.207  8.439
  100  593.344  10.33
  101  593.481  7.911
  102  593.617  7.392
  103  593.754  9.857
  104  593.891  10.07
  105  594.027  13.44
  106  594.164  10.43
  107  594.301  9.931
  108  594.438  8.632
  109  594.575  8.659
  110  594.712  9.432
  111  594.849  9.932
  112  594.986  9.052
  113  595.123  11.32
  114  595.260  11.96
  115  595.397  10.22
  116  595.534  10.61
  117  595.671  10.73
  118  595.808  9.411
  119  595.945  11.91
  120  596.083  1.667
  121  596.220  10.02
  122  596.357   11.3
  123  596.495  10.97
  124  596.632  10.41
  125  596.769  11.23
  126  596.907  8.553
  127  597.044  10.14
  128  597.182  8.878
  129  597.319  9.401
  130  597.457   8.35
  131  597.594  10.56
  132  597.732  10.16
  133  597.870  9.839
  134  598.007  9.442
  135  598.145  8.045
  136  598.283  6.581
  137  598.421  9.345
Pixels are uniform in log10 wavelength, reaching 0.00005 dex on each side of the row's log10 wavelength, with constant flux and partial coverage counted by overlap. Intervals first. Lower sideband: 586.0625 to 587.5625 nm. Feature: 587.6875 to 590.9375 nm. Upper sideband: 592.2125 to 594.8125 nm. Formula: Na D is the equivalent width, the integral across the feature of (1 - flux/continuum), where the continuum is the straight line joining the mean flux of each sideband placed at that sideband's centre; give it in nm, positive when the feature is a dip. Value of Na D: 0.53 nm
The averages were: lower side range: 10.2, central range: 8.42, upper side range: 9.9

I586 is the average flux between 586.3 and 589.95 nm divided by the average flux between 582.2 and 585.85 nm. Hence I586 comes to 0.9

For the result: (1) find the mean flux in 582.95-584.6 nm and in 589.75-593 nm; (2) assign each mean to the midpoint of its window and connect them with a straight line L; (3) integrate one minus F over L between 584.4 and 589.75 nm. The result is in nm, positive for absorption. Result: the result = 0.09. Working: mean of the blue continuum 9.98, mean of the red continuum 9.61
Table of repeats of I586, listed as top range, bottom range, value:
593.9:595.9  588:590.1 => 1.29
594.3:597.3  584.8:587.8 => 0.90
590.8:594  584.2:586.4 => 0.92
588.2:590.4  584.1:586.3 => 0.73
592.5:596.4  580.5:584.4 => 0.97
